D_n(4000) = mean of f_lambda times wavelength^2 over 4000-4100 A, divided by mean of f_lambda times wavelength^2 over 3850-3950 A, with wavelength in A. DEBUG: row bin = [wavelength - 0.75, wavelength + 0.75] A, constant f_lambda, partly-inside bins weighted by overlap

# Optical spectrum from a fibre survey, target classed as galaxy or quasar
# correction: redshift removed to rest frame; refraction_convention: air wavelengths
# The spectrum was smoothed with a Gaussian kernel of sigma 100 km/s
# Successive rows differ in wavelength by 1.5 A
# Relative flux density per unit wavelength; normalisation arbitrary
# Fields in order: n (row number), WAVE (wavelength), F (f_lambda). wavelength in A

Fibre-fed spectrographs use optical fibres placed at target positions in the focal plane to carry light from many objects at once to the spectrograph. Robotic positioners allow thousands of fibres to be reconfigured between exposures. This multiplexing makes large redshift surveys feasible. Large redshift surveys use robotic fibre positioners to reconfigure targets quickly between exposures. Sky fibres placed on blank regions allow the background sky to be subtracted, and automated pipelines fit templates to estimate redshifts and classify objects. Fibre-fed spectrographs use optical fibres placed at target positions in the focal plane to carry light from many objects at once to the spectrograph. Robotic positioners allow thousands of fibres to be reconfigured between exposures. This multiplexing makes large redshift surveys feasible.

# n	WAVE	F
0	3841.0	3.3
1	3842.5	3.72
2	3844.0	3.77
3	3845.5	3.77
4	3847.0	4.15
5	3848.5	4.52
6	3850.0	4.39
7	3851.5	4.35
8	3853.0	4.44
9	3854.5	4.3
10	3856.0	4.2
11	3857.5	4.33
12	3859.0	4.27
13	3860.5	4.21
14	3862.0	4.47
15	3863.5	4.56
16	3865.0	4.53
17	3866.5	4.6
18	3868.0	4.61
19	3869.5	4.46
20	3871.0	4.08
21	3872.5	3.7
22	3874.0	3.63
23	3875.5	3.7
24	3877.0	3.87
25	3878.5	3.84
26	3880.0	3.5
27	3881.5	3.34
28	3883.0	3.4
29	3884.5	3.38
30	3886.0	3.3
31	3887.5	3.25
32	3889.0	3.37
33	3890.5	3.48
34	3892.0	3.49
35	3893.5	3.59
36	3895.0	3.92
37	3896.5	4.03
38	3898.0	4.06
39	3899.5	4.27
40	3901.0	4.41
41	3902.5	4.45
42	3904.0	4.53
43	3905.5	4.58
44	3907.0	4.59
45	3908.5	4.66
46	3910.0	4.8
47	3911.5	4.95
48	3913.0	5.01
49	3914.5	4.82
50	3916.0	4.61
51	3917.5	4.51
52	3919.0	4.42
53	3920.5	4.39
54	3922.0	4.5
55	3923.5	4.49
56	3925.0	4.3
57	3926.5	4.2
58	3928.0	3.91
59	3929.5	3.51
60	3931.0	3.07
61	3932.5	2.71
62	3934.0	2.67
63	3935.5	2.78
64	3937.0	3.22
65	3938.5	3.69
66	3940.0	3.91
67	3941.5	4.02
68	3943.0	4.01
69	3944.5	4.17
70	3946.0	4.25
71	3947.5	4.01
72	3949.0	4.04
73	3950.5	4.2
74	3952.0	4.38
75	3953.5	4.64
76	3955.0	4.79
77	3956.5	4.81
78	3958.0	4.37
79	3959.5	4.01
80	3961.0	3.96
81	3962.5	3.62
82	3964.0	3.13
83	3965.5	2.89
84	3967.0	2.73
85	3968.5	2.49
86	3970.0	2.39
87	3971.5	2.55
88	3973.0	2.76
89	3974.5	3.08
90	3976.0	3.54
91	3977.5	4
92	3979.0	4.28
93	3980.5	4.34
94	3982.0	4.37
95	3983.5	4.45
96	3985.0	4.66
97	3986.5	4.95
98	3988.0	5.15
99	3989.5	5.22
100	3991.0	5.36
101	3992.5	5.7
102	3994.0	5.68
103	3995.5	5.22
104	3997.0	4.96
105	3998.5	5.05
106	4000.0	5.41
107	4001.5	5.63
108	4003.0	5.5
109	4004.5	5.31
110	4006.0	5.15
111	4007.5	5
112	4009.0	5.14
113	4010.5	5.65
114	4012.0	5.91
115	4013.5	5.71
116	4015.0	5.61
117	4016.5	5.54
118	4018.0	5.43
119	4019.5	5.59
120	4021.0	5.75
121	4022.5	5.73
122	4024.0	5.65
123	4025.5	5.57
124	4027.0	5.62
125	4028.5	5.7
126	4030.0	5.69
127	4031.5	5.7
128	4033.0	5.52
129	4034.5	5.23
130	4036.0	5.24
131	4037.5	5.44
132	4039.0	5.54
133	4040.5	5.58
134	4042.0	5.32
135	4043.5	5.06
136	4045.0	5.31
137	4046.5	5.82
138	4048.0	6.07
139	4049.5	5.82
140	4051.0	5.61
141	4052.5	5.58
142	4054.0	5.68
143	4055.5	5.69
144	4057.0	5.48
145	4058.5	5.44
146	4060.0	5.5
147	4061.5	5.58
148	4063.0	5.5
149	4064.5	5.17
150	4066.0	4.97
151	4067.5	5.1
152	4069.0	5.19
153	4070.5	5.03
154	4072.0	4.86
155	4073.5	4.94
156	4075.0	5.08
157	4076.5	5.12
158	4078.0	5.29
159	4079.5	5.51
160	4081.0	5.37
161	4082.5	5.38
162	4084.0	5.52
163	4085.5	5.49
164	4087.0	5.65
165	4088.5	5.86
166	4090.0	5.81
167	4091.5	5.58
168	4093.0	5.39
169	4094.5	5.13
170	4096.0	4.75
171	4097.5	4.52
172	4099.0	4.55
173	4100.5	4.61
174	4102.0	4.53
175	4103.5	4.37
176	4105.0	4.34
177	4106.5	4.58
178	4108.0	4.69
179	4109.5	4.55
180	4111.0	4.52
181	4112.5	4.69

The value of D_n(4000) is 1.4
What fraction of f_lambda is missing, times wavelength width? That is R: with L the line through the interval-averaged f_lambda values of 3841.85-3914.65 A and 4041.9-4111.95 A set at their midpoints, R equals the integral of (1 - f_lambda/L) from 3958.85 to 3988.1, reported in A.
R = 6.4 A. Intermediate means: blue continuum 4.11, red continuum 5.21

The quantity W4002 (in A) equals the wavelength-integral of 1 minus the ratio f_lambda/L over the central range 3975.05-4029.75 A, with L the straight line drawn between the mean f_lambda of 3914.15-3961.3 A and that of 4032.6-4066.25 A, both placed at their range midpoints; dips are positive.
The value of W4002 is -3.5 A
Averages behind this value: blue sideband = 4.04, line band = 5.21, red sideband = 5.49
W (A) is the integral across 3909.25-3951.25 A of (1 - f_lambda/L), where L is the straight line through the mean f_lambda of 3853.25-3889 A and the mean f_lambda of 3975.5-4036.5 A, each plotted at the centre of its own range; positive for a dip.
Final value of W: 4.4 A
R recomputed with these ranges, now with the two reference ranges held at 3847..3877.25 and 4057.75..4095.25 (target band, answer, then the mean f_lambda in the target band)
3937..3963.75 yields 3.3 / 4.12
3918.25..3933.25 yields 2.1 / 3.95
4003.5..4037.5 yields -3.1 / 5.52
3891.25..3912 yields 0.8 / 4.3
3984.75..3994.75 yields -0.8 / 5.28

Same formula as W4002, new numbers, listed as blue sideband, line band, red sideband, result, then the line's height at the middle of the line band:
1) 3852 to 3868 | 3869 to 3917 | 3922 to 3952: 1.0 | 4.13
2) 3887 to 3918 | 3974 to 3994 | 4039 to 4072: 1.2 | 4.89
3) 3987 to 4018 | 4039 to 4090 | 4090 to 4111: -4.3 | 5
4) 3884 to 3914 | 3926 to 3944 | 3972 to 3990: 2.9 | 4.15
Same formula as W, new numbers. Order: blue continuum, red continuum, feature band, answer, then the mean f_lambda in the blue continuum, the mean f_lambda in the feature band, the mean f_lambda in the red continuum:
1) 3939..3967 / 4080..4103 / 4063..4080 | -0.3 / 4.03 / 5.13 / 5.2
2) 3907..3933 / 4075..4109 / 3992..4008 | -2.2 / 4.31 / 5.33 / 5.09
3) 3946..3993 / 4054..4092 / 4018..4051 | -4.8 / 4.02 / 5.57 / 5.37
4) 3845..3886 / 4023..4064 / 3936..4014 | 10.0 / 4.08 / 4.36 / 5.55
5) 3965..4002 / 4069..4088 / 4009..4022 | -2.8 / 4.27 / 5.62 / 5.27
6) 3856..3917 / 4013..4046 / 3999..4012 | -0.2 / 4.12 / 5.38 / 5.52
